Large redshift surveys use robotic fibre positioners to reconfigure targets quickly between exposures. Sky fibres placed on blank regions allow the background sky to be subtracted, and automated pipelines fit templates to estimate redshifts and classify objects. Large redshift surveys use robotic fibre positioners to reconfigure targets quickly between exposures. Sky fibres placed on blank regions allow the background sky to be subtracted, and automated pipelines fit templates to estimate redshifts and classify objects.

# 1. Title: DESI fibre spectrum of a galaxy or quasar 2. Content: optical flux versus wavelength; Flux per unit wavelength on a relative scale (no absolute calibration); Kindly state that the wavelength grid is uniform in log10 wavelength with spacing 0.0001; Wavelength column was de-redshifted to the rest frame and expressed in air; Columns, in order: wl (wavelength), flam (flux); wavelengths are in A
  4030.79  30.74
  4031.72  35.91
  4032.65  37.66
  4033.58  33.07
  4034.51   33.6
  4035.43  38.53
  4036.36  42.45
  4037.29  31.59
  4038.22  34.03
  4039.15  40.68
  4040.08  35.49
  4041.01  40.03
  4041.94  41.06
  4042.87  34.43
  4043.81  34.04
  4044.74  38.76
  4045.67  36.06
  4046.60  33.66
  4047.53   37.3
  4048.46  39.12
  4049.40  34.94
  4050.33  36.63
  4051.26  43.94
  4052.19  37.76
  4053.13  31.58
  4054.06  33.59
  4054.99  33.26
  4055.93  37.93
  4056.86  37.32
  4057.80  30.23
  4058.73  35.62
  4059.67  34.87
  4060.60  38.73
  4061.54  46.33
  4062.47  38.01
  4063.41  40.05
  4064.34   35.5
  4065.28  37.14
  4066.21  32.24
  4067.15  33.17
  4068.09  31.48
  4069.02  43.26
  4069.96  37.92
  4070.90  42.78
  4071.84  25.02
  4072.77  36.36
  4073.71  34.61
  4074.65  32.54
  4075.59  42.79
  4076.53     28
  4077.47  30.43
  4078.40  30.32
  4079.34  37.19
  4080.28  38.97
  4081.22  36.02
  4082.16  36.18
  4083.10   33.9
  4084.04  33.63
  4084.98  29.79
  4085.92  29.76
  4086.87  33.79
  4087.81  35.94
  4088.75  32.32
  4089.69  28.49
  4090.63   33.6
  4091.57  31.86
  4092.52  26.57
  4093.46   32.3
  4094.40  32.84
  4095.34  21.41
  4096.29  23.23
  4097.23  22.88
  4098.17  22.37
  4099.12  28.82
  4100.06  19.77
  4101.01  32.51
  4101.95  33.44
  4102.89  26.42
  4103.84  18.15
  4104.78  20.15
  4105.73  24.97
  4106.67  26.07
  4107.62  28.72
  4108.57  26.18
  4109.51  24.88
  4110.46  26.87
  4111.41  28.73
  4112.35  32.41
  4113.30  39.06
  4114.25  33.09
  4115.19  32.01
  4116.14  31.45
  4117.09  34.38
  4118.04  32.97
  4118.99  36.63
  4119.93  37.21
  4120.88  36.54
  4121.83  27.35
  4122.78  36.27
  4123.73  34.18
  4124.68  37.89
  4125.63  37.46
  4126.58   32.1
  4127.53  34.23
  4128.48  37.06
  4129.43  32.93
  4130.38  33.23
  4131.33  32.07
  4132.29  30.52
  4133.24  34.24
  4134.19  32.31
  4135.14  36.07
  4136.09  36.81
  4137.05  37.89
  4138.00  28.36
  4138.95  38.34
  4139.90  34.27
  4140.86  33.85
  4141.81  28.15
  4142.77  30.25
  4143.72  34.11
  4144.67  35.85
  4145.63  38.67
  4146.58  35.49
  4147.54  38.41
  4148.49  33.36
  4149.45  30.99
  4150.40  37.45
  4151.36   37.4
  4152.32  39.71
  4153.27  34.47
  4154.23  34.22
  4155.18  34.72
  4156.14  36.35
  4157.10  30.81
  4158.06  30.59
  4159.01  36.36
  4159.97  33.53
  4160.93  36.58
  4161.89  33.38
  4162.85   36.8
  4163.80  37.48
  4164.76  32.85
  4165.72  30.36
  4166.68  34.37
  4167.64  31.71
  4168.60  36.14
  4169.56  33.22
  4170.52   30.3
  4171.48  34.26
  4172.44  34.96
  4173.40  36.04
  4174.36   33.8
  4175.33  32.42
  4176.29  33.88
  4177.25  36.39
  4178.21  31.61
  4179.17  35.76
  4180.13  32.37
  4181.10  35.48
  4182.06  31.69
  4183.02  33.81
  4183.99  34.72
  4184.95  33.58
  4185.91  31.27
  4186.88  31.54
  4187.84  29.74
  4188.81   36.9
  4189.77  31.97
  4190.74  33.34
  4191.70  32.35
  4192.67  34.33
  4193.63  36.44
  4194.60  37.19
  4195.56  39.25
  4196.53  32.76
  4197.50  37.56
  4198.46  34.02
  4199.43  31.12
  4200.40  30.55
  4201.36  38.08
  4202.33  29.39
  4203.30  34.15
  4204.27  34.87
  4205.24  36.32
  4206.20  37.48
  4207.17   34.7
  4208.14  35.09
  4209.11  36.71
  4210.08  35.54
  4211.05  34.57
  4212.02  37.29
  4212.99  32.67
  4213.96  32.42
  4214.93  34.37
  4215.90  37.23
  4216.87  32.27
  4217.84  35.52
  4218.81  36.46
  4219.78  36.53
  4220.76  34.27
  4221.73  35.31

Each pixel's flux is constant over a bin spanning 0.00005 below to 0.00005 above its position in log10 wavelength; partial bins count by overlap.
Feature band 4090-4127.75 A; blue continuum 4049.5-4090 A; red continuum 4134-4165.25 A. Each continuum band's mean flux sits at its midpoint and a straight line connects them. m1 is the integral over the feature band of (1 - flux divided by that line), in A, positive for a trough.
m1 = 5.48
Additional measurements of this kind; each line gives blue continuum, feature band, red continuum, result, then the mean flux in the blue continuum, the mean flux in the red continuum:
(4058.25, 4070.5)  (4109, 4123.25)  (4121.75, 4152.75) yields 1.08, 37.3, 34.5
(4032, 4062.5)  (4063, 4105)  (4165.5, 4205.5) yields 4.95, 36.7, 33.8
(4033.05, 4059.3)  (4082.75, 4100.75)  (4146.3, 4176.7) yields 3.26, 36.3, 34.4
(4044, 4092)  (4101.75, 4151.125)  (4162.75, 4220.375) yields 3.21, 35.3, 34.3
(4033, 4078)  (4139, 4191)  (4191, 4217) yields 1.62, 36.2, 34.8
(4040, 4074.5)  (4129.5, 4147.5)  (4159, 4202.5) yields 0.42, 36.5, 34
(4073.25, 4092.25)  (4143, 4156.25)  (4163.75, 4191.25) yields -0.89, 33.4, 33.4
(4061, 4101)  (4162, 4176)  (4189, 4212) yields 0.15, 32.8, 34.8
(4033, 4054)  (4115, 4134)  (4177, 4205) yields 0.60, 36.7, 33.9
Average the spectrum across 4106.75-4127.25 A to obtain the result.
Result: 32.6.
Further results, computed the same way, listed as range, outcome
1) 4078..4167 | 32.4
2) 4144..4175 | 34.7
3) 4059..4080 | 35.9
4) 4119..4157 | 34.6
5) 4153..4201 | 33.9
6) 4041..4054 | 36.9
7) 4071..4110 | 29.9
